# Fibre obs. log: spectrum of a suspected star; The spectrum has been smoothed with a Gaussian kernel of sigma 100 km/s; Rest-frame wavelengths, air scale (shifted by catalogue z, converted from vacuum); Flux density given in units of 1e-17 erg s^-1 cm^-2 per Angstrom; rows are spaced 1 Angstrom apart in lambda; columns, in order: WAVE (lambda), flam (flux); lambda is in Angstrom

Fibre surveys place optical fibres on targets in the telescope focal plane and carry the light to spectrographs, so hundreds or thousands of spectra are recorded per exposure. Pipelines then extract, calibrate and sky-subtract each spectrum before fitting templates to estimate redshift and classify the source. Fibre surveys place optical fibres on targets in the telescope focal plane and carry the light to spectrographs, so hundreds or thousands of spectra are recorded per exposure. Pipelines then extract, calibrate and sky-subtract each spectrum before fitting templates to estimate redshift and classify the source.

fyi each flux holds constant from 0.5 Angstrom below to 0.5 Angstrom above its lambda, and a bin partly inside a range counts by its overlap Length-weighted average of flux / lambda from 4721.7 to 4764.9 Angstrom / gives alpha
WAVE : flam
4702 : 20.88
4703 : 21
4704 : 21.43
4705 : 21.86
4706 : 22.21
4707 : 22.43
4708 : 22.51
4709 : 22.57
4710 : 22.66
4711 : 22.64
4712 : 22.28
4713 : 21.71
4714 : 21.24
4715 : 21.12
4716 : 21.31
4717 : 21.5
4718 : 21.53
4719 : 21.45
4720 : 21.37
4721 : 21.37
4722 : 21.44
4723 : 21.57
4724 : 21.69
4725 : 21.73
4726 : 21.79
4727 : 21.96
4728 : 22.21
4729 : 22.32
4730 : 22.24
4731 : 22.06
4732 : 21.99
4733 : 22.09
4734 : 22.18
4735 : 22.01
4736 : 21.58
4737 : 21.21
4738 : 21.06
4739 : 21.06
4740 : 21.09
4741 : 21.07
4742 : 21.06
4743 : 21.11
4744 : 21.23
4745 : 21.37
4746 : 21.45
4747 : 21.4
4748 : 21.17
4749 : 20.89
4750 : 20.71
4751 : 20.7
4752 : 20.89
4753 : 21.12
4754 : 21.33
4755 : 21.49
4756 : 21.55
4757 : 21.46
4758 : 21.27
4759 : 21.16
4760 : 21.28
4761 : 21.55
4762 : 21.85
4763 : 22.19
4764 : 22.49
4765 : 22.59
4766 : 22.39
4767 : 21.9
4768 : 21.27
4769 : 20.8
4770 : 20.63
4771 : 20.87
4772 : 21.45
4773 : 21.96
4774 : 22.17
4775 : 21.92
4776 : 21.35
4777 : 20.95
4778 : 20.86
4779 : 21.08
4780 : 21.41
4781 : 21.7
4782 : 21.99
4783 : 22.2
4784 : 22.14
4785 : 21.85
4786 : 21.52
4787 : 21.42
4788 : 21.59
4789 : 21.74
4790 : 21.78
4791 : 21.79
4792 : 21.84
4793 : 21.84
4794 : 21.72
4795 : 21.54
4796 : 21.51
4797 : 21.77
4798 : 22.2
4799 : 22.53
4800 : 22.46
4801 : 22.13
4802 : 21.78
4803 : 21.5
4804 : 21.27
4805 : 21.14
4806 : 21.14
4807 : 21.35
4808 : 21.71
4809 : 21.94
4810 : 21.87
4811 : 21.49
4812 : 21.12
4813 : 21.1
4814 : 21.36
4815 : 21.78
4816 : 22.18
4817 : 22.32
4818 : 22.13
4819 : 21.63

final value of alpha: 21.5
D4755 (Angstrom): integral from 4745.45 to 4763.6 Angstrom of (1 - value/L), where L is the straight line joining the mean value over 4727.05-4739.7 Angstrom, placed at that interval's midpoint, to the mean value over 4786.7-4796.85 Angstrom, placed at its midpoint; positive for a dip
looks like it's 0.39 Angstrom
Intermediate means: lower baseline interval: 21.8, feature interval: 21.3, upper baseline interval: 21.7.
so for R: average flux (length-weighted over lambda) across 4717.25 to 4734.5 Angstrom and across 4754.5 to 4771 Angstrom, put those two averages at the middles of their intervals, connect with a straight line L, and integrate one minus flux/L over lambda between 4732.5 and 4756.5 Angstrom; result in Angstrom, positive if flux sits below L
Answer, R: 0.5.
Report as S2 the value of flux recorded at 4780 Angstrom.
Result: 21.41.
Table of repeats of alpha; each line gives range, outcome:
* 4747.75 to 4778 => 21.4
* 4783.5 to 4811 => 21.7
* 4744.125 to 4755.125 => 21.1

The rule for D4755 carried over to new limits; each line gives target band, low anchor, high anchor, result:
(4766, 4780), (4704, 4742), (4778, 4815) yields 0.2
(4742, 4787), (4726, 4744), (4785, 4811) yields 0.5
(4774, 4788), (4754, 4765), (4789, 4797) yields 0.1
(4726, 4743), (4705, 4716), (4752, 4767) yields 0.2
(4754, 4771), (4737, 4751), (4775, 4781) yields -0.3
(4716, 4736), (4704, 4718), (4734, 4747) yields -0.2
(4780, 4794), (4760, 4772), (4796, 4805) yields 0.0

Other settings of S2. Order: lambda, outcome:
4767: 21.9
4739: 21.06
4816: 22.18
